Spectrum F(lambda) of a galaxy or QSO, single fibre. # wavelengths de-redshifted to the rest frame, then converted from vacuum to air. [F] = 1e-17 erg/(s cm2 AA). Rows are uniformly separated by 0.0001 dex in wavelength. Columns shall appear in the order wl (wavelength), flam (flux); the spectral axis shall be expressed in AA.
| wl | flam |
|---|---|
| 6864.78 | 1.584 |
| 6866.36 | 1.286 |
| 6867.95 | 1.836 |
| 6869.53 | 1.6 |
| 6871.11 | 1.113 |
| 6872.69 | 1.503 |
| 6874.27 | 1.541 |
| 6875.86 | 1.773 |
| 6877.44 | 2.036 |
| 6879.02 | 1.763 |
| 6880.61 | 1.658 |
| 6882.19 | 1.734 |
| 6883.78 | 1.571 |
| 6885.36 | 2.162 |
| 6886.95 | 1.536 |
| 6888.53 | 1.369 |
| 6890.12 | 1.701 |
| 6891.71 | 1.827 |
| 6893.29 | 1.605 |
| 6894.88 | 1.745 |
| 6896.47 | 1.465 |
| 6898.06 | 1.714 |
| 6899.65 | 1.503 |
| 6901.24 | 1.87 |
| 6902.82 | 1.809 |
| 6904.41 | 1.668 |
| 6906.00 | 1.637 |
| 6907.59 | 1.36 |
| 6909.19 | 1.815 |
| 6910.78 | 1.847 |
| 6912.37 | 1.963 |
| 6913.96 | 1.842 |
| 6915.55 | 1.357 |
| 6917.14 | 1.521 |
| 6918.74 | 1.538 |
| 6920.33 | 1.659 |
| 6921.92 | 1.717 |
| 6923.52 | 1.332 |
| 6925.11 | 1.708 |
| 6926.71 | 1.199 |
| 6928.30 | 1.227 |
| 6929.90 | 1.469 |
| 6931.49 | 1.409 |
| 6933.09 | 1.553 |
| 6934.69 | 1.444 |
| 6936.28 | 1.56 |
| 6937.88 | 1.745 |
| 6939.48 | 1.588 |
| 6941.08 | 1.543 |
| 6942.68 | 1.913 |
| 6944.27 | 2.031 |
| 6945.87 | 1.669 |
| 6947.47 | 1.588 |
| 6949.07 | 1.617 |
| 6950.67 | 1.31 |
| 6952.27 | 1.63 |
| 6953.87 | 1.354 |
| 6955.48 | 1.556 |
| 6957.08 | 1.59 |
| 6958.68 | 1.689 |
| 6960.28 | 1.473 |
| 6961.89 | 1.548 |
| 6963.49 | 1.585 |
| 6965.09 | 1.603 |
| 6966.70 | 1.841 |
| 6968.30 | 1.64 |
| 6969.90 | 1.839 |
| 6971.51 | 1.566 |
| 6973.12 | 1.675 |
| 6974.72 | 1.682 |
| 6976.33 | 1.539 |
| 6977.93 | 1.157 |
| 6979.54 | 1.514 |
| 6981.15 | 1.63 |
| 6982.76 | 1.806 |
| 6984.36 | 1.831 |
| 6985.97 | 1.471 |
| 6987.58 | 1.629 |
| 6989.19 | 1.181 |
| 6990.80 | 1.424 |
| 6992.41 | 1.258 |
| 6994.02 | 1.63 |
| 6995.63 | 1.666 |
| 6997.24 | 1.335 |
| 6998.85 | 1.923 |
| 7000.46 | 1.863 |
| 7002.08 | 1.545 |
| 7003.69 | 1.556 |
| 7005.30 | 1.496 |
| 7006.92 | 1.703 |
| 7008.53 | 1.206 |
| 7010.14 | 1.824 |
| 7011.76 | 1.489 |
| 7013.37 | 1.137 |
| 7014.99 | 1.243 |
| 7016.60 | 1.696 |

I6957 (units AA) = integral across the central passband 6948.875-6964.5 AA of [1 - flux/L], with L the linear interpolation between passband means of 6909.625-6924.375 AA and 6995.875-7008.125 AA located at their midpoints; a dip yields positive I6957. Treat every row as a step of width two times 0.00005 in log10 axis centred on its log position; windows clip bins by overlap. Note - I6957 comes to 1.0 AA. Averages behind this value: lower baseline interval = 1.65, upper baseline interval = 1.62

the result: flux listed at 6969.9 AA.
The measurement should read 1.839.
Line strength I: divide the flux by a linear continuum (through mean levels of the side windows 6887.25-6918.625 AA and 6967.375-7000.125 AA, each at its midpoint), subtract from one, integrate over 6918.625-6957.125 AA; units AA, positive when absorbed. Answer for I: 1.5 AA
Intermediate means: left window 1.66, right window 1.58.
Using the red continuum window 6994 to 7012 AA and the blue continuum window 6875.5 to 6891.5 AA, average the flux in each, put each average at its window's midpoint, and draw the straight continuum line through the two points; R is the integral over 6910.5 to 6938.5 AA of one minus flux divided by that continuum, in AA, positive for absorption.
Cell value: 2.2 AA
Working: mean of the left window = 1.73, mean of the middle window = 1.55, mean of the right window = 1.61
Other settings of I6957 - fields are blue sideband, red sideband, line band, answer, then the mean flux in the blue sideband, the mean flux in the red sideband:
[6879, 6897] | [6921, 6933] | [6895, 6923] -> -2.0 AA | 1.68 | 1.45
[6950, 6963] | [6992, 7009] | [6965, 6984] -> -1.1 AA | 1.52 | 1.58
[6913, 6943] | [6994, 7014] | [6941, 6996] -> -1.3 AA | 1.54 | 1.57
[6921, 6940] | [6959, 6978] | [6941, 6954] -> -0.8 AA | 1.5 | 1.62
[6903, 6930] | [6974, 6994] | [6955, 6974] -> -1.2 AA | 1.59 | 1.51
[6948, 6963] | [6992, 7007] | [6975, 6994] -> 0.9 AA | 1.53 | 1.6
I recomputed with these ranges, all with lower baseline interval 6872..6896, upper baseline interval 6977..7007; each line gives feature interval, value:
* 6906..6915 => -0.4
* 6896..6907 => 0.1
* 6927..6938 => 1.2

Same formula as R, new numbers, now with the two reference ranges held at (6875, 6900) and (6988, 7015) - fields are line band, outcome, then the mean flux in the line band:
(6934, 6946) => -0.6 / 1.69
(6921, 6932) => 1.3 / 1.44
